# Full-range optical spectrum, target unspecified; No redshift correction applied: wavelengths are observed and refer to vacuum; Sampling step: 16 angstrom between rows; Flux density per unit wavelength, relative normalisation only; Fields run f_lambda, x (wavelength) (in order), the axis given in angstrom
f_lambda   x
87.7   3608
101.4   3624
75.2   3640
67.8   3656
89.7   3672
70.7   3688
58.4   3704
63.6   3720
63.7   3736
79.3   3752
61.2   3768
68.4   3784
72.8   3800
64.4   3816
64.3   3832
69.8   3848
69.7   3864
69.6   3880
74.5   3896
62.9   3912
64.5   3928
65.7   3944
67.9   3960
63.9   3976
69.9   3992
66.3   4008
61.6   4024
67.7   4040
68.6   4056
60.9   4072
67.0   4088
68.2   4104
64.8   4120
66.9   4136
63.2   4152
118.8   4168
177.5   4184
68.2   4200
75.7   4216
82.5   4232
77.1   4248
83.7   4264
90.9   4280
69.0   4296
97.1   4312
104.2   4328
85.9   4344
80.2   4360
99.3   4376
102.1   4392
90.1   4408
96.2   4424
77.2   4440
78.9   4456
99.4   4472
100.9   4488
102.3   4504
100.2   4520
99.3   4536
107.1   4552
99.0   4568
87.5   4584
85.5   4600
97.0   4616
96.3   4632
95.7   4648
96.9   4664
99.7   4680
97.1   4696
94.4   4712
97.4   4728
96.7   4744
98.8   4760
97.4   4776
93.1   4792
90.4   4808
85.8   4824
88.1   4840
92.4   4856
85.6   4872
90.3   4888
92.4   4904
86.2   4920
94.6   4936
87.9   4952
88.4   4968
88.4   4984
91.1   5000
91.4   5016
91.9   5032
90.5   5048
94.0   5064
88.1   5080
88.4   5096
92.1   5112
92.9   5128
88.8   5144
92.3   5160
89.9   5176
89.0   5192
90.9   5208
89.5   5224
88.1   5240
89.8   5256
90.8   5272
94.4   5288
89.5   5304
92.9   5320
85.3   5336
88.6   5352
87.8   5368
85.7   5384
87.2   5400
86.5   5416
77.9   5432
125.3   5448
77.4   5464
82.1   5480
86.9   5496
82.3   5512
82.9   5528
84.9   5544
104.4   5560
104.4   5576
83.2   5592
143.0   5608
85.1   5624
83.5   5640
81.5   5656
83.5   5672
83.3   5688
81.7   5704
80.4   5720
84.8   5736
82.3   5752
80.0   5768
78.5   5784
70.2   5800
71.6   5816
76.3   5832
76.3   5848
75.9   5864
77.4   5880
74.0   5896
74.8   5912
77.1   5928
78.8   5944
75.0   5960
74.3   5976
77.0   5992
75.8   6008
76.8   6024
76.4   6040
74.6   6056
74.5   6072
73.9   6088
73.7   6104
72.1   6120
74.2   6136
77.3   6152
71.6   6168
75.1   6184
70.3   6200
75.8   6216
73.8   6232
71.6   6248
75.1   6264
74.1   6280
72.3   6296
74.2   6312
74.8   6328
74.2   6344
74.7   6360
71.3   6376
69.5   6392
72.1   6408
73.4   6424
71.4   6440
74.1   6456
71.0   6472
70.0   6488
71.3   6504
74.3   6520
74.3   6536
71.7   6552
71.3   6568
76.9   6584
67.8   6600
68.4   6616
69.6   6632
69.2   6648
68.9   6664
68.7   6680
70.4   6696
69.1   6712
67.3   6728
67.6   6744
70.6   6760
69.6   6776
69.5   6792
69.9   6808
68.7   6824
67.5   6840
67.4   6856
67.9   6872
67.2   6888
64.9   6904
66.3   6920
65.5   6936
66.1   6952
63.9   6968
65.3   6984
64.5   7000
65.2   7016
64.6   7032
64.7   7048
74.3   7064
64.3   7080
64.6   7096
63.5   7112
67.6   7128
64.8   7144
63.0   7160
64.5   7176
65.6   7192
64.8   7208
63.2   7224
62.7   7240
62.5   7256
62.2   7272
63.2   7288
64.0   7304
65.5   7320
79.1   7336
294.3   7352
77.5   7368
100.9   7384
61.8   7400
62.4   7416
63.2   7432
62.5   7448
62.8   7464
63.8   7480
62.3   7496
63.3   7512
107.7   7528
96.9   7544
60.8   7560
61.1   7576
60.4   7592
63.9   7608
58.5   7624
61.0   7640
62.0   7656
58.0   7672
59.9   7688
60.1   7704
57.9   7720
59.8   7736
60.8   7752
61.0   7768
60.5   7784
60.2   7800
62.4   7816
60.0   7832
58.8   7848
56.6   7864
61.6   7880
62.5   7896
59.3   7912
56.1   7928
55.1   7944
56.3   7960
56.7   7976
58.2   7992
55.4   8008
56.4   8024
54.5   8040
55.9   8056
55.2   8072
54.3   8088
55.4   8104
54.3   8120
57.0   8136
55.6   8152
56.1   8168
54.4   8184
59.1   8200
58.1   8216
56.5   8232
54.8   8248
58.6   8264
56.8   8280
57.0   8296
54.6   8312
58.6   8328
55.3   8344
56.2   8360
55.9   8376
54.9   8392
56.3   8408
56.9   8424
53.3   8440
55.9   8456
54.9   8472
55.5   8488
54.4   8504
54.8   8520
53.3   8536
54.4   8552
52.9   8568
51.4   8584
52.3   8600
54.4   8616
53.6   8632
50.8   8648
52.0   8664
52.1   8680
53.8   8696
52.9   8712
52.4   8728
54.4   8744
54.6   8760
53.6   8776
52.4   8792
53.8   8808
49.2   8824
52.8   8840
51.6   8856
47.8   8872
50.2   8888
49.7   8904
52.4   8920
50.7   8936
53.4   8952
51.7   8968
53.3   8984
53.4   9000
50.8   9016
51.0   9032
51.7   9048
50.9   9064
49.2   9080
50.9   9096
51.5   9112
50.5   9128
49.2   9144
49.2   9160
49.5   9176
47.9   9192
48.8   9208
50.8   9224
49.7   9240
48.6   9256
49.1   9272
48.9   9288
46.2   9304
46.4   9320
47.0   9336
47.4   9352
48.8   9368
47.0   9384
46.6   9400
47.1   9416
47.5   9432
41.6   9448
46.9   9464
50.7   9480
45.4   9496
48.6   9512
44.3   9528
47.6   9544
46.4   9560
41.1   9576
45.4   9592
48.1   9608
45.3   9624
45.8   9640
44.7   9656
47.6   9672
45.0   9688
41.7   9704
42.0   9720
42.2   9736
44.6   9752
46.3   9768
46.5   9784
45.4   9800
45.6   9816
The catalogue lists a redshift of 0.120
